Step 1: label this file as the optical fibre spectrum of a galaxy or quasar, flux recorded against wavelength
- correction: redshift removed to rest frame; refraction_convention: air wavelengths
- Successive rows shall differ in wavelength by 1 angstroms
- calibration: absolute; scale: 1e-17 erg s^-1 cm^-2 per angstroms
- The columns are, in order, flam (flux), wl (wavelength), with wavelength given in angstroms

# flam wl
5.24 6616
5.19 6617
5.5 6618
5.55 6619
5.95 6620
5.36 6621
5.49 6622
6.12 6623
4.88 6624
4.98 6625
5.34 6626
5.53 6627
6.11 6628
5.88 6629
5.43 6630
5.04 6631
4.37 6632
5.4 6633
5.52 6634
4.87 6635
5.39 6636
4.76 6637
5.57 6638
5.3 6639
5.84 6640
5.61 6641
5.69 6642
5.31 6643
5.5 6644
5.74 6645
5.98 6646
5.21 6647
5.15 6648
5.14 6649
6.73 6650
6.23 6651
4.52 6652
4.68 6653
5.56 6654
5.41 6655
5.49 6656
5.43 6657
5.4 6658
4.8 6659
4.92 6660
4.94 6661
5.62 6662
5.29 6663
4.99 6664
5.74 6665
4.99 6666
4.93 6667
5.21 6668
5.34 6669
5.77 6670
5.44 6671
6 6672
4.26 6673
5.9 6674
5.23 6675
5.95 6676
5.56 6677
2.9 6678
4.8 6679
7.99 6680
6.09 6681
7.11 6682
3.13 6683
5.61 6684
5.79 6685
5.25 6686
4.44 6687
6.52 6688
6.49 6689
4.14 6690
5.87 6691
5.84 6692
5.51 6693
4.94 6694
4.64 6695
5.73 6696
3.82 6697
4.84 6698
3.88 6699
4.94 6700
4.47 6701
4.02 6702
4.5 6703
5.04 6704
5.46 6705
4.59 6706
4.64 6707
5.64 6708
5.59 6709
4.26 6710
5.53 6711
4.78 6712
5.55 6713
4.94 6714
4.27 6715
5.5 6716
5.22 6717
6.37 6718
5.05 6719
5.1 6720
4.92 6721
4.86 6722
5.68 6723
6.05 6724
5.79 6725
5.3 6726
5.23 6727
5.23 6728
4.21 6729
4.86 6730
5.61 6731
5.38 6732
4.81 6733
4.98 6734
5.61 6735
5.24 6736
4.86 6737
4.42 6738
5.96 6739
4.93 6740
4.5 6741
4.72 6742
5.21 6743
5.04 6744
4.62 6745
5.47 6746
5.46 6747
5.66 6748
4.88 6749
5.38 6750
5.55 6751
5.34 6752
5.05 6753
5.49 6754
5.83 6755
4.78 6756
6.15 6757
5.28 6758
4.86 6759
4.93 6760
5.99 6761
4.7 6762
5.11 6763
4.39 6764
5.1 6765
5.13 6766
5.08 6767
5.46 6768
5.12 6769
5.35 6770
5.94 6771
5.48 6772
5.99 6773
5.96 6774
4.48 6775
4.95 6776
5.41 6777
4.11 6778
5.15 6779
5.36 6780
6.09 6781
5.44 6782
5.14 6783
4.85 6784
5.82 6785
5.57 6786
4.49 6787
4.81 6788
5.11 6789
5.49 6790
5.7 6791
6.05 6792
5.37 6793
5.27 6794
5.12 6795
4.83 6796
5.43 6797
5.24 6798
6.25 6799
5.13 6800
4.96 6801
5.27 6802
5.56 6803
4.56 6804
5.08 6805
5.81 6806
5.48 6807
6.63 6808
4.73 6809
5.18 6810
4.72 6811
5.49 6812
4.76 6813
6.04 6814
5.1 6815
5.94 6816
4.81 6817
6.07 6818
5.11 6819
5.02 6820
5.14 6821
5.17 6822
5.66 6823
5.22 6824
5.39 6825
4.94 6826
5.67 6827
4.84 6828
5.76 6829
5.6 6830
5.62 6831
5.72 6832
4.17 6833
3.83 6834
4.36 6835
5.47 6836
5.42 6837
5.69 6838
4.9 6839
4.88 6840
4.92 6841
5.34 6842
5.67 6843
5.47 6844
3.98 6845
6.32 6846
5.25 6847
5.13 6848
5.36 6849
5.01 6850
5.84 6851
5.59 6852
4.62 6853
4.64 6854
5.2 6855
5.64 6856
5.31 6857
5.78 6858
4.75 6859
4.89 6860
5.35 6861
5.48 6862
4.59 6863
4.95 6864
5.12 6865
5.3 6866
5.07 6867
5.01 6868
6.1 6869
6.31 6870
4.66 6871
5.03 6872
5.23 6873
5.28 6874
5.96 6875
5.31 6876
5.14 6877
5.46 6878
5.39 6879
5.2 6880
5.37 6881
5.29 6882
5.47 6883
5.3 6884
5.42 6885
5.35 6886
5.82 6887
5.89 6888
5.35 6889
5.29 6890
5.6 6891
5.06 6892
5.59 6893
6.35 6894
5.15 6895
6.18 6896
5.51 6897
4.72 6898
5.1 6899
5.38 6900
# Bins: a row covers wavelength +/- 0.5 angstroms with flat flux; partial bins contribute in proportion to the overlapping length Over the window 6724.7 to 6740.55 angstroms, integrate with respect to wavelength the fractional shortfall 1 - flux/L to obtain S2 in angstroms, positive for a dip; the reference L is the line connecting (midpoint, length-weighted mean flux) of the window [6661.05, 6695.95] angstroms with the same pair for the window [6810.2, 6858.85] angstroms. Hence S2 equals 0.58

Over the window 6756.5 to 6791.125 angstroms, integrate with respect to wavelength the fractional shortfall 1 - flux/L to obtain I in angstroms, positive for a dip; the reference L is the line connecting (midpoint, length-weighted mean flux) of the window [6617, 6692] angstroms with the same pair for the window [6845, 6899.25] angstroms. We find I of 0.77 angstroms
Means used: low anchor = 5.41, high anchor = 5.34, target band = 5.25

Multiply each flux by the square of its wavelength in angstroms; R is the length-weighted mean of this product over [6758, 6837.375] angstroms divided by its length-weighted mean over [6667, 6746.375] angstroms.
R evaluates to 1.04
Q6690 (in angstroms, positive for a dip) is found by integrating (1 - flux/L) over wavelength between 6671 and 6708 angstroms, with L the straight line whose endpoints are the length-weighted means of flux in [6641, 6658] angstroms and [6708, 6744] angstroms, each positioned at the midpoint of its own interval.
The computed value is 1.01 angstroms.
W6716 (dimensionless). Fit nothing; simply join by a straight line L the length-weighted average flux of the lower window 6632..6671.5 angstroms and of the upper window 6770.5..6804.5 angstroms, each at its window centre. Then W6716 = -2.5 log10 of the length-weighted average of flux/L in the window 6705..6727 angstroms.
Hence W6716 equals 0.02 mag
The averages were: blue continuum 5.36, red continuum 5.31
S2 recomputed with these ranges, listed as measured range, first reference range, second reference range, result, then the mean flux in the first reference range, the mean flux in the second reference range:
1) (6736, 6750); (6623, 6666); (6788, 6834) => 0.7 angstroms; 5.37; 5.32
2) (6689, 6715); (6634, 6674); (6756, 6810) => 1.9 angstroms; 5.36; 5.29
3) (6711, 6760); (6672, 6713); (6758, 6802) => 0.0 angstroms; 5.16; 5.26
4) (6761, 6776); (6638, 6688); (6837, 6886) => 0.2 angstroms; 5.4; 5.27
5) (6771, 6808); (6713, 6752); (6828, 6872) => -0.9 angstroms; 5.19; 5.2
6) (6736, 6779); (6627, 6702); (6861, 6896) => 1.2 angstroms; 5.32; 5.39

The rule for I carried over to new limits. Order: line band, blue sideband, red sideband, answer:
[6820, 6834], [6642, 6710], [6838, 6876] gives 0.0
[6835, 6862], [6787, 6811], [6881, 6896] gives 1.0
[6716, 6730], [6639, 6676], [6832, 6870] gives 0.1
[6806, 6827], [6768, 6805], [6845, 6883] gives -0.2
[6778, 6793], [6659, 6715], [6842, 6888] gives -0.2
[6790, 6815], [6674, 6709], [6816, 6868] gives -0.8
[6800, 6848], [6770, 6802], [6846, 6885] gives 0.5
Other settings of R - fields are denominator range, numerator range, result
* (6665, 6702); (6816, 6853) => 1.04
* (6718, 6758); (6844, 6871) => 1.04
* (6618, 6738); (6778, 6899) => 1.05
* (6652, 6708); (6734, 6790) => 1.03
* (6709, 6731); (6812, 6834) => 1.05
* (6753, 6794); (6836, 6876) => 1.02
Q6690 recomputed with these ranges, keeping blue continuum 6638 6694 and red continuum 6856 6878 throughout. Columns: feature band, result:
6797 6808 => -0.1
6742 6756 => 0.3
